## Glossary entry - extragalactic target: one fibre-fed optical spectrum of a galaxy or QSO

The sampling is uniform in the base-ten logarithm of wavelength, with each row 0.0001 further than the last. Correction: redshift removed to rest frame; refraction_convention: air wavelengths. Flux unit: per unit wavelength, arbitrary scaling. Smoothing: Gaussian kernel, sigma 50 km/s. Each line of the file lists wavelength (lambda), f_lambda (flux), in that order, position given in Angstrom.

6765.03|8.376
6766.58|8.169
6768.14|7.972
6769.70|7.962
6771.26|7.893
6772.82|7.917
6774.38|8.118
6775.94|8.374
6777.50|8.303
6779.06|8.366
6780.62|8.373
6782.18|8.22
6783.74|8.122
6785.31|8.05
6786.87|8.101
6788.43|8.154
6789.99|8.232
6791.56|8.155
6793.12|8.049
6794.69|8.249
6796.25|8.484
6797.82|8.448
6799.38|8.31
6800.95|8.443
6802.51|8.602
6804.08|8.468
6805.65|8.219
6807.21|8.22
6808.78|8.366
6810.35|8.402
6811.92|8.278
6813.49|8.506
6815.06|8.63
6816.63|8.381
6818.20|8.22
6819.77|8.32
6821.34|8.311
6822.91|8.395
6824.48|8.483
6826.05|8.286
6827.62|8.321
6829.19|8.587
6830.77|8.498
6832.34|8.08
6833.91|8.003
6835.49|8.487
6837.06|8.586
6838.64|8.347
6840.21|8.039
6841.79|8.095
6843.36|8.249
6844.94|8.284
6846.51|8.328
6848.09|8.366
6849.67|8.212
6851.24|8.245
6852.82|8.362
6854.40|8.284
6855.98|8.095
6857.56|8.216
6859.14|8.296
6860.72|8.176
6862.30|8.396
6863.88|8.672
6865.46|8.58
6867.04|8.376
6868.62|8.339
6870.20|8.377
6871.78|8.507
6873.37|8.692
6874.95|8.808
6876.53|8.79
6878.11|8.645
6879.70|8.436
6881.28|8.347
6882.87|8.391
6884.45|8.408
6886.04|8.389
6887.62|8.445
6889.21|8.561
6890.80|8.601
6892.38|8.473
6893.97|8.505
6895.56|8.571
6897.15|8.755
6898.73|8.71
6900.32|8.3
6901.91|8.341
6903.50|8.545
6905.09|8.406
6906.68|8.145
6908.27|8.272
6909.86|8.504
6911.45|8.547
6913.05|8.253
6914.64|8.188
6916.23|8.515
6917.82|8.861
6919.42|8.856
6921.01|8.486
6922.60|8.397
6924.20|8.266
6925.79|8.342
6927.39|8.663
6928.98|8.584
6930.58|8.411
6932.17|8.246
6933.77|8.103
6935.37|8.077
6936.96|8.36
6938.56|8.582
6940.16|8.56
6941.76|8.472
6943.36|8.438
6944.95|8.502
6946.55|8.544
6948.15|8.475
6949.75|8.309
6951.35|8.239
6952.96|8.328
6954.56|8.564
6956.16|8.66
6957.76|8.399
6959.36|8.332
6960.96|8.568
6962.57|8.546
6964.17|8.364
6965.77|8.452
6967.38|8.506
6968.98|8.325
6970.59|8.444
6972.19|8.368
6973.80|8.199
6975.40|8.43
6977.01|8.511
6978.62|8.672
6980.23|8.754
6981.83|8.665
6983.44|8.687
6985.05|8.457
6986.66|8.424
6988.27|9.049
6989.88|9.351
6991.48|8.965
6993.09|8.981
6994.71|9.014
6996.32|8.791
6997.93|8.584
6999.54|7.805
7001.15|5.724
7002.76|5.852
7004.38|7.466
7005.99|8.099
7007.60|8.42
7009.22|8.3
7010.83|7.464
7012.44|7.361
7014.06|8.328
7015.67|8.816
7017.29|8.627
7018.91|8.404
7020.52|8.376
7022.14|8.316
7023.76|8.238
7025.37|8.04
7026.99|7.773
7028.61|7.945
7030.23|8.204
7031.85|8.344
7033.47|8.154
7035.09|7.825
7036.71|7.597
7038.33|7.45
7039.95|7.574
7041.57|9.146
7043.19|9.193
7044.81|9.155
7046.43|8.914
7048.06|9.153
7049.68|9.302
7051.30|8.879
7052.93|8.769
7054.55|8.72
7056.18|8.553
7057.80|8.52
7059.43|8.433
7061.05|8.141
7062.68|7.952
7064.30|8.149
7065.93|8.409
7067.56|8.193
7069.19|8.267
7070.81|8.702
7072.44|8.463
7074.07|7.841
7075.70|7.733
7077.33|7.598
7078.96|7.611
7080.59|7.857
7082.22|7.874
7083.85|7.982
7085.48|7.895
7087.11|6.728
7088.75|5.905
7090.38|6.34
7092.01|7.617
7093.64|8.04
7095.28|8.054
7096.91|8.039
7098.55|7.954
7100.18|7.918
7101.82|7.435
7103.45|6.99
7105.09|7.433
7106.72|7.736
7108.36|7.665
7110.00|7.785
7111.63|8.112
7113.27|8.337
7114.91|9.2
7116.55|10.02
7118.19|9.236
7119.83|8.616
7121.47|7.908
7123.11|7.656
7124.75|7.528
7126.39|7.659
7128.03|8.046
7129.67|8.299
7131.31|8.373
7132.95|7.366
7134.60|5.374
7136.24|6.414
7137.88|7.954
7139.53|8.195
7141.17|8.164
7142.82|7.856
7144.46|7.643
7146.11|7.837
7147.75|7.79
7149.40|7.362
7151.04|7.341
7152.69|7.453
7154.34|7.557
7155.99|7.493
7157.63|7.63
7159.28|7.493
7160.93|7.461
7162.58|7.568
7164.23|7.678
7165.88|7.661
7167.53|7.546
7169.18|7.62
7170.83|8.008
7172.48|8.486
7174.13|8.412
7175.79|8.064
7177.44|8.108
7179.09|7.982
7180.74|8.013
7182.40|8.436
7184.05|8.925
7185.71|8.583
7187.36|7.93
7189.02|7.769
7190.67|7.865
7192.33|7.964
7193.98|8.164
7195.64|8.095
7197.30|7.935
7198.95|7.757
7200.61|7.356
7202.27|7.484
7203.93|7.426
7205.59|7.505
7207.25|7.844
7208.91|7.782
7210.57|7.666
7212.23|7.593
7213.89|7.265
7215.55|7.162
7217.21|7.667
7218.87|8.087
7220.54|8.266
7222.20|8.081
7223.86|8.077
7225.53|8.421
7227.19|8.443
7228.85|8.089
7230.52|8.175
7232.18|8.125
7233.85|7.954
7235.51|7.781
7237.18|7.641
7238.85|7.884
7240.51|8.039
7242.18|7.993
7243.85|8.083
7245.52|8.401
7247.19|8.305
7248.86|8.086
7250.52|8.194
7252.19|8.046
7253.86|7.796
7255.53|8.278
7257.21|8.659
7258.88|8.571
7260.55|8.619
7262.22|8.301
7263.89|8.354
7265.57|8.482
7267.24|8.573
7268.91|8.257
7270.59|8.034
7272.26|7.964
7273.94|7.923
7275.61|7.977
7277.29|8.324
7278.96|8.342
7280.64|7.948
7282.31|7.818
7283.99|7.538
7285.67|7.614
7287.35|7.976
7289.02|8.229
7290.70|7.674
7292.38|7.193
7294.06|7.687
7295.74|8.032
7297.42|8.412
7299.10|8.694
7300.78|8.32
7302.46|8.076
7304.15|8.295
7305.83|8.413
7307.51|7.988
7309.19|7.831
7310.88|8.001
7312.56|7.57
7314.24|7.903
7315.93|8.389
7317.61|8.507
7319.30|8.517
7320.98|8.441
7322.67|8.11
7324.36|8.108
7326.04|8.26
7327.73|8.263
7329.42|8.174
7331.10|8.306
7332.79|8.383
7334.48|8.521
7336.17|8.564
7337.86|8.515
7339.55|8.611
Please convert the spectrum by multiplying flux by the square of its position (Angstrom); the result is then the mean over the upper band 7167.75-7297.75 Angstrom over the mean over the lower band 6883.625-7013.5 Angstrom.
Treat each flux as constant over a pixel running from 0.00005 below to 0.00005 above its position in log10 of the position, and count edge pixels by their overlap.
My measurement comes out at 1.04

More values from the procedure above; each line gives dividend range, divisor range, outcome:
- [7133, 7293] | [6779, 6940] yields 1.04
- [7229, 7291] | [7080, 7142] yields 1.09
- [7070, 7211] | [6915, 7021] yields 0.98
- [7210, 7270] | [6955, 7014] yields 1.05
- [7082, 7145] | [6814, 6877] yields 1.00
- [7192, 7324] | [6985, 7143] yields 1.05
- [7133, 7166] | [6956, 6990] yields 0.92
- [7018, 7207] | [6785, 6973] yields 1.01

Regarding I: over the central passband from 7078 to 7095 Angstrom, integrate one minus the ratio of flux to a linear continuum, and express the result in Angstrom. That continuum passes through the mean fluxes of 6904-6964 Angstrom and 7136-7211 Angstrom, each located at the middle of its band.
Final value 1.3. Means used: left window 8.43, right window 7.82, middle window 7.41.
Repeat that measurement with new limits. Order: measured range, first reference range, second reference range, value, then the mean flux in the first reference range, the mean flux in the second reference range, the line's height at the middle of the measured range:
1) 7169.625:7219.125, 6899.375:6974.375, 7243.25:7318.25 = 1.8 Angstrom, 8.42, 8.13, 8.2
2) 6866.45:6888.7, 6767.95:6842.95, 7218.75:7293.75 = -0.7 Angstrom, 8.28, 8.1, 8.25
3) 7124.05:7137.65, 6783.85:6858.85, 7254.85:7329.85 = 1.3 Angstrom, 8.3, 8.15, 8.2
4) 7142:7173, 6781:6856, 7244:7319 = 2.0 Angstrom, 8.31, 8.13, 8.18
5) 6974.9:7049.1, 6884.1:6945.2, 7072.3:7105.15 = -3.1 Angstrom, 8.45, 7.57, 7.96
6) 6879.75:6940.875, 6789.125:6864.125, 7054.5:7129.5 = -1.7 Angstrom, 8.32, 7.97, 8.21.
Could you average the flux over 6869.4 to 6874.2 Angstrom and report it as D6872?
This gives 8.53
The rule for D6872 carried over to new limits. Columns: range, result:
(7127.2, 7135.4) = 7.5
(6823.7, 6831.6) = 8.43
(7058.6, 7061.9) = 8.28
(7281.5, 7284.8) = 7.67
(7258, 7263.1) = 8.51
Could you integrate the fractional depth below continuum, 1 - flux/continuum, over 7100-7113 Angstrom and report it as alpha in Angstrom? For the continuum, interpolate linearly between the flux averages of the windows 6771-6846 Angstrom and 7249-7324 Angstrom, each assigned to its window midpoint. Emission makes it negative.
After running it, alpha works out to 0.9 Angstrom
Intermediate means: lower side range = 8.3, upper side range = 8.13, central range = 7.65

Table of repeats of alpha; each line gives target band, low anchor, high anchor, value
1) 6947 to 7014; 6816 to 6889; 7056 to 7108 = -2.10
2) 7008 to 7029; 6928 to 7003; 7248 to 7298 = 0.50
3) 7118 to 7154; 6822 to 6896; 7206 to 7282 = 2.05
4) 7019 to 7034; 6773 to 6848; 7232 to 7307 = 0.09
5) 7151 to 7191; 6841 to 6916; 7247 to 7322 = 1.55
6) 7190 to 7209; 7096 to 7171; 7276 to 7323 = 0.33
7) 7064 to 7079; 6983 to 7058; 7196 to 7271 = 0.23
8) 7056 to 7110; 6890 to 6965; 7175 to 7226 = 2.21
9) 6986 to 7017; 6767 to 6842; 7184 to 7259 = -0.08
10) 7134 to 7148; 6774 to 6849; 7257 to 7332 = 1.21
